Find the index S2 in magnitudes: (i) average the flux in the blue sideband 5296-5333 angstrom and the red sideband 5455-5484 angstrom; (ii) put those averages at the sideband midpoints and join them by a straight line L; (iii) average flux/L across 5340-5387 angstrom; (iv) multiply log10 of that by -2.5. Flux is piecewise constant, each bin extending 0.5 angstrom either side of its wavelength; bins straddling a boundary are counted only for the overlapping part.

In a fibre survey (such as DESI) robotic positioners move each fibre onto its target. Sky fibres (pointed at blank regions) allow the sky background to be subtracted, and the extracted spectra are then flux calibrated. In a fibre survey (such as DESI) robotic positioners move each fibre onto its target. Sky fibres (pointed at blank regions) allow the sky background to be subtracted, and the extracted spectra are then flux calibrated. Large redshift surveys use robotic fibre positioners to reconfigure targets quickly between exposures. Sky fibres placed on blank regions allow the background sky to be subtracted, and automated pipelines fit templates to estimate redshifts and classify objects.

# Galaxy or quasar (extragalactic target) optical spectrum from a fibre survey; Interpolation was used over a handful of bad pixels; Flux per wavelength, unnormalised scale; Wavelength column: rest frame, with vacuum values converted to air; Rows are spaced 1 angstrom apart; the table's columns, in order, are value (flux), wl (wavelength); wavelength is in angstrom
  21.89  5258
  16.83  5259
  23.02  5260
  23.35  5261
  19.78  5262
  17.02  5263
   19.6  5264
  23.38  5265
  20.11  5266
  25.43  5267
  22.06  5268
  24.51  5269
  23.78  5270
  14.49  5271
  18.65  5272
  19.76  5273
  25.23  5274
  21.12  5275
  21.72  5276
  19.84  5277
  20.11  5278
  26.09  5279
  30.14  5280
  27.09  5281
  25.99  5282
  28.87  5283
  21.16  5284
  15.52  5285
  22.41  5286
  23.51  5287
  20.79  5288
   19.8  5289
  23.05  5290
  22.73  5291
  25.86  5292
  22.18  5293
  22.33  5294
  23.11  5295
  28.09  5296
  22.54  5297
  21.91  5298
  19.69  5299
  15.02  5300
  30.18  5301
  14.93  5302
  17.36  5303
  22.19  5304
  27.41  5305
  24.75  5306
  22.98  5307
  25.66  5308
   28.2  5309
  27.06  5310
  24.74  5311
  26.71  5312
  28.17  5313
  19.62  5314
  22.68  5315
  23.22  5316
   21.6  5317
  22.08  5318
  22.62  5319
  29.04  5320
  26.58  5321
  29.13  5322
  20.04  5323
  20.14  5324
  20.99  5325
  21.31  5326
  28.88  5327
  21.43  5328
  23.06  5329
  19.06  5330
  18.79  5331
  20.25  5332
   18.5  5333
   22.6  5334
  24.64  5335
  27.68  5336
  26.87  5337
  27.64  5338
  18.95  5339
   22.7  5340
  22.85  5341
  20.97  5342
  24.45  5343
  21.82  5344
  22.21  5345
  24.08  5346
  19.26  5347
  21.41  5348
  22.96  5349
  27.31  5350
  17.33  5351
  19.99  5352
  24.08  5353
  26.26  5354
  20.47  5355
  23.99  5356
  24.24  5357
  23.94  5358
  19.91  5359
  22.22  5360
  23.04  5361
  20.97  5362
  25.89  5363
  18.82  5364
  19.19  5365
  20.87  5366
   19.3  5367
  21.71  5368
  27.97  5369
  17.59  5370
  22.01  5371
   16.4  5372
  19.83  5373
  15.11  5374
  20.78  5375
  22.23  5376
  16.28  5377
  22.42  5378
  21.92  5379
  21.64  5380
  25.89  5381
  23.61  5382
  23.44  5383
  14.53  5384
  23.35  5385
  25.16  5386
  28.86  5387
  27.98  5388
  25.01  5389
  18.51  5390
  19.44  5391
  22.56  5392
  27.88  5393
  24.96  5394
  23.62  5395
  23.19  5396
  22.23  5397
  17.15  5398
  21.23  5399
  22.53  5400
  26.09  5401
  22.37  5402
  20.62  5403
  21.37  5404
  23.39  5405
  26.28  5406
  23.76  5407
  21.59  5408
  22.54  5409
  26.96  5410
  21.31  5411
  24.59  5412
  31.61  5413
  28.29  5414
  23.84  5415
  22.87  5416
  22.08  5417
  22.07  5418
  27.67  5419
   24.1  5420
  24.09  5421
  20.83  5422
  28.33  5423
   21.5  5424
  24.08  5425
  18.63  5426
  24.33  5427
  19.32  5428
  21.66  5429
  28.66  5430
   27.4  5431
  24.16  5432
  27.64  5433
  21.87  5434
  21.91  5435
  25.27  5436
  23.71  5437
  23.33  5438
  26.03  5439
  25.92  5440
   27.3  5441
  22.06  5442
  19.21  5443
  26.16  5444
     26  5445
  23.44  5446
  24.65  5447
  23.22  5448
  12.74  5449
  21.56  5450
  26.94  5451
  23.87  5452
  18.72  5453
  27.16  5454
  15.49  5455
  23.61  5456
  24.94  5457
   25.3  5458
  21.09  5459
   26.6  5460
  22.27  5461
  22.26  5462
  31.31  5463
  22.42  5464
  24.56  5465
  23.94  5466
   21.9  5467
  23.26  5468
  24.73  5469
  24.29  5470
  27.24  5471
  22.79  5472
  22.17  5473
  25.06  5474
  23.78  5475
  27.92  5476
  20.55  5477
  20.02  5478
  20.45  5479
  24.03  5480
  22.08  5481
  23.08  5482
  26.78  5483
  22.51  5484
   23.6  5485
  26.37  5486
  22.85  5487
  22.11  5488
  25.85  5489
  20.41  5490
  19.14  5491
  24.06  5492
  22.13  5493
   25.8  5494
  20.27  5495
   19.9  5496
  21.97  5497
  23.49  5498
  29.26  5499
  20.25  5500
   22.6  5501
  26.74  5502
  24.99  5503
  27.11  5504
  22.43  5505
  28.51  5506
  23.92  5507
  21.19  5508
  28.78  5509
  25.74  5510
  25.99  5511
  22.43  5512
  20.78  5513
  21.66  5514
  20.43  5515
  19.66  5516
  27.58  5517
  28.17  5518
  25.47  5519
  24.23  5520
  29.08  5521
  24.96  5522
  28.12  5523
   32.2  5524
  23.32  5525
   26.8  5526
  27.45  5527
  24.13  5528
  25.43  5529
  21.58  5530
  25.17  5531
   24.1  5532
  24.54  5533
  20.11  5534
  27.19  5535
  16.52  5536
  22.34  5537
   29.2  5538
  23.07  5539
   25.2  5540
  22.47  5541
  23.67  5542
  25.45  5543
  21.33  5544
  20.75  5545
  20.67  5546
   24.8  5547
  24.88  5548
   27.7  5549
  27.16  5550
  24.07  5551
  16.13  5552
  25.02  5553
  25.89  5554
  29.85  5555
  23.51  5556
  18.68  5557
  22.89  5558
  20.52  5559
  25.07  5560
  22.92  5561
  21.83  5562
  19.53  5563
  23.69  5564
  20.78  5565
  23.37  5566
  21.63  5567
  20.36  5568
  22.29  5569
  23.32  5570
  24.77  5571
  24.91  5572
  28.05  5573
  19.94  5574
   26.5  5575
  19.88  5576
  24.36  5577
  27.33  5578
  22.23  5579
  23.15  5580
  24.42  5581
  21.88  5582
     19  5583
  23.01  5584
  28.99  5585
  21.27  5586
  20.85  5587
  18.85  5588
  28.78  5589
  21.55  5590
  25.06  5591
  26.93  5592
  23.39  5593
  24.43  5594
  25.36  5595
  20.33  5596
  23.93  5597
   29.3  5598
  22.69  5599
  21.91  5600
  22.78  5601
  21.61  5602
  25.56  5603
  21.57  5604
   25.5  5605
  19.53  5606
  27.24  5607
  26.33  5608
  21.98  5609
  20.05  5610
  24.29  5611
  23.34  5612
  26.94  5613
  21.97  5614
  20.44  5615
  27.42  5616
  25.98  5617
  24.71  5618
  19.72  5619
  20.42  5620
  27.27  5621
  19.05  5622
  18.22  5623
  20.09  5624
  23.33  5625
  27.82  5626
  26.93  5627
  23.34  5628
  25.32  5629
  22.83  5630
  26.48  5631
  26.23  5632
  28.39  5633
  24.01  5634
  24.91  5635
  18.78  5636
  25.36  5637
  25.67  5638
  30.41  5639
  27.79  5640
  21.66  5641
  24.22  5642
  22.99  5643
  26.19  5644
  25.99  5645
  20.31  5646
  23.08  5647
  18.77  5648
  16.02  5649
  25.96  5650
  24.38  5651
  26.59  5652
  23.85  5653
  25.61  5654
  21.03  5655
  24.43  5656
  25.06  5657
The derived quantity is 0.07 mag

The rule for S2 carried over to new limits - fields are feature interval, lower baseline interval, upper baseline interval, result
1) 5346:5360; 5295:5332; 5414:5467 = 0.04 mag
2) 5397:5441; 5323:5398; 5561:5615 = -0.06 mag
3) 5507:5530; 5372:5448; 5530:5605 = -0.08 mag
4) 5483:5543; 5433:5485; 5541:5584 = -0.04 mag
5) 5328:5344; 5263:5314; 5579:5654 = 0.02 mag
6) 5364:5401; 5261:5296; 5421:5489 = 0.06 mag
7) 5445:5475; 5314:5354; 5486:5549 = 0.01 mag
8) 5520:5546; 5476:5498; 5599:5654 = -0.07 mag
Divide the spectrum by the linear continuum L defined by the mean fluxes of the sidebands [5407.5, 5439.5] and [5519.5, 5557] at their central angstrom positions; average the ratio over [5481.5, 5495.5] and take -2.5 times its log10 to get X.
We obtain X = 0.05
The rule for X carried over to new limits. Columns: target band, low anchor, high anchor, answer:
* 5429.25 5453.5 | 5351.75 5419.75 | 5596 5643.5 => -0.04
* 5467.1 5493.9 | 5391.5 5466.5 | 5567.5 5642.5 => 0.02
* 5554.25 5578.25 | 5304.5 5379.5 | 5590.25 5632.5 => 0.02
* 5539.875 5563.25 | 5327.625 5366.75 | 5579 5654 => 0.00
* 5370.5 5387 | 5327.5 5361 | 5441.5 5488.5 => 0.08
